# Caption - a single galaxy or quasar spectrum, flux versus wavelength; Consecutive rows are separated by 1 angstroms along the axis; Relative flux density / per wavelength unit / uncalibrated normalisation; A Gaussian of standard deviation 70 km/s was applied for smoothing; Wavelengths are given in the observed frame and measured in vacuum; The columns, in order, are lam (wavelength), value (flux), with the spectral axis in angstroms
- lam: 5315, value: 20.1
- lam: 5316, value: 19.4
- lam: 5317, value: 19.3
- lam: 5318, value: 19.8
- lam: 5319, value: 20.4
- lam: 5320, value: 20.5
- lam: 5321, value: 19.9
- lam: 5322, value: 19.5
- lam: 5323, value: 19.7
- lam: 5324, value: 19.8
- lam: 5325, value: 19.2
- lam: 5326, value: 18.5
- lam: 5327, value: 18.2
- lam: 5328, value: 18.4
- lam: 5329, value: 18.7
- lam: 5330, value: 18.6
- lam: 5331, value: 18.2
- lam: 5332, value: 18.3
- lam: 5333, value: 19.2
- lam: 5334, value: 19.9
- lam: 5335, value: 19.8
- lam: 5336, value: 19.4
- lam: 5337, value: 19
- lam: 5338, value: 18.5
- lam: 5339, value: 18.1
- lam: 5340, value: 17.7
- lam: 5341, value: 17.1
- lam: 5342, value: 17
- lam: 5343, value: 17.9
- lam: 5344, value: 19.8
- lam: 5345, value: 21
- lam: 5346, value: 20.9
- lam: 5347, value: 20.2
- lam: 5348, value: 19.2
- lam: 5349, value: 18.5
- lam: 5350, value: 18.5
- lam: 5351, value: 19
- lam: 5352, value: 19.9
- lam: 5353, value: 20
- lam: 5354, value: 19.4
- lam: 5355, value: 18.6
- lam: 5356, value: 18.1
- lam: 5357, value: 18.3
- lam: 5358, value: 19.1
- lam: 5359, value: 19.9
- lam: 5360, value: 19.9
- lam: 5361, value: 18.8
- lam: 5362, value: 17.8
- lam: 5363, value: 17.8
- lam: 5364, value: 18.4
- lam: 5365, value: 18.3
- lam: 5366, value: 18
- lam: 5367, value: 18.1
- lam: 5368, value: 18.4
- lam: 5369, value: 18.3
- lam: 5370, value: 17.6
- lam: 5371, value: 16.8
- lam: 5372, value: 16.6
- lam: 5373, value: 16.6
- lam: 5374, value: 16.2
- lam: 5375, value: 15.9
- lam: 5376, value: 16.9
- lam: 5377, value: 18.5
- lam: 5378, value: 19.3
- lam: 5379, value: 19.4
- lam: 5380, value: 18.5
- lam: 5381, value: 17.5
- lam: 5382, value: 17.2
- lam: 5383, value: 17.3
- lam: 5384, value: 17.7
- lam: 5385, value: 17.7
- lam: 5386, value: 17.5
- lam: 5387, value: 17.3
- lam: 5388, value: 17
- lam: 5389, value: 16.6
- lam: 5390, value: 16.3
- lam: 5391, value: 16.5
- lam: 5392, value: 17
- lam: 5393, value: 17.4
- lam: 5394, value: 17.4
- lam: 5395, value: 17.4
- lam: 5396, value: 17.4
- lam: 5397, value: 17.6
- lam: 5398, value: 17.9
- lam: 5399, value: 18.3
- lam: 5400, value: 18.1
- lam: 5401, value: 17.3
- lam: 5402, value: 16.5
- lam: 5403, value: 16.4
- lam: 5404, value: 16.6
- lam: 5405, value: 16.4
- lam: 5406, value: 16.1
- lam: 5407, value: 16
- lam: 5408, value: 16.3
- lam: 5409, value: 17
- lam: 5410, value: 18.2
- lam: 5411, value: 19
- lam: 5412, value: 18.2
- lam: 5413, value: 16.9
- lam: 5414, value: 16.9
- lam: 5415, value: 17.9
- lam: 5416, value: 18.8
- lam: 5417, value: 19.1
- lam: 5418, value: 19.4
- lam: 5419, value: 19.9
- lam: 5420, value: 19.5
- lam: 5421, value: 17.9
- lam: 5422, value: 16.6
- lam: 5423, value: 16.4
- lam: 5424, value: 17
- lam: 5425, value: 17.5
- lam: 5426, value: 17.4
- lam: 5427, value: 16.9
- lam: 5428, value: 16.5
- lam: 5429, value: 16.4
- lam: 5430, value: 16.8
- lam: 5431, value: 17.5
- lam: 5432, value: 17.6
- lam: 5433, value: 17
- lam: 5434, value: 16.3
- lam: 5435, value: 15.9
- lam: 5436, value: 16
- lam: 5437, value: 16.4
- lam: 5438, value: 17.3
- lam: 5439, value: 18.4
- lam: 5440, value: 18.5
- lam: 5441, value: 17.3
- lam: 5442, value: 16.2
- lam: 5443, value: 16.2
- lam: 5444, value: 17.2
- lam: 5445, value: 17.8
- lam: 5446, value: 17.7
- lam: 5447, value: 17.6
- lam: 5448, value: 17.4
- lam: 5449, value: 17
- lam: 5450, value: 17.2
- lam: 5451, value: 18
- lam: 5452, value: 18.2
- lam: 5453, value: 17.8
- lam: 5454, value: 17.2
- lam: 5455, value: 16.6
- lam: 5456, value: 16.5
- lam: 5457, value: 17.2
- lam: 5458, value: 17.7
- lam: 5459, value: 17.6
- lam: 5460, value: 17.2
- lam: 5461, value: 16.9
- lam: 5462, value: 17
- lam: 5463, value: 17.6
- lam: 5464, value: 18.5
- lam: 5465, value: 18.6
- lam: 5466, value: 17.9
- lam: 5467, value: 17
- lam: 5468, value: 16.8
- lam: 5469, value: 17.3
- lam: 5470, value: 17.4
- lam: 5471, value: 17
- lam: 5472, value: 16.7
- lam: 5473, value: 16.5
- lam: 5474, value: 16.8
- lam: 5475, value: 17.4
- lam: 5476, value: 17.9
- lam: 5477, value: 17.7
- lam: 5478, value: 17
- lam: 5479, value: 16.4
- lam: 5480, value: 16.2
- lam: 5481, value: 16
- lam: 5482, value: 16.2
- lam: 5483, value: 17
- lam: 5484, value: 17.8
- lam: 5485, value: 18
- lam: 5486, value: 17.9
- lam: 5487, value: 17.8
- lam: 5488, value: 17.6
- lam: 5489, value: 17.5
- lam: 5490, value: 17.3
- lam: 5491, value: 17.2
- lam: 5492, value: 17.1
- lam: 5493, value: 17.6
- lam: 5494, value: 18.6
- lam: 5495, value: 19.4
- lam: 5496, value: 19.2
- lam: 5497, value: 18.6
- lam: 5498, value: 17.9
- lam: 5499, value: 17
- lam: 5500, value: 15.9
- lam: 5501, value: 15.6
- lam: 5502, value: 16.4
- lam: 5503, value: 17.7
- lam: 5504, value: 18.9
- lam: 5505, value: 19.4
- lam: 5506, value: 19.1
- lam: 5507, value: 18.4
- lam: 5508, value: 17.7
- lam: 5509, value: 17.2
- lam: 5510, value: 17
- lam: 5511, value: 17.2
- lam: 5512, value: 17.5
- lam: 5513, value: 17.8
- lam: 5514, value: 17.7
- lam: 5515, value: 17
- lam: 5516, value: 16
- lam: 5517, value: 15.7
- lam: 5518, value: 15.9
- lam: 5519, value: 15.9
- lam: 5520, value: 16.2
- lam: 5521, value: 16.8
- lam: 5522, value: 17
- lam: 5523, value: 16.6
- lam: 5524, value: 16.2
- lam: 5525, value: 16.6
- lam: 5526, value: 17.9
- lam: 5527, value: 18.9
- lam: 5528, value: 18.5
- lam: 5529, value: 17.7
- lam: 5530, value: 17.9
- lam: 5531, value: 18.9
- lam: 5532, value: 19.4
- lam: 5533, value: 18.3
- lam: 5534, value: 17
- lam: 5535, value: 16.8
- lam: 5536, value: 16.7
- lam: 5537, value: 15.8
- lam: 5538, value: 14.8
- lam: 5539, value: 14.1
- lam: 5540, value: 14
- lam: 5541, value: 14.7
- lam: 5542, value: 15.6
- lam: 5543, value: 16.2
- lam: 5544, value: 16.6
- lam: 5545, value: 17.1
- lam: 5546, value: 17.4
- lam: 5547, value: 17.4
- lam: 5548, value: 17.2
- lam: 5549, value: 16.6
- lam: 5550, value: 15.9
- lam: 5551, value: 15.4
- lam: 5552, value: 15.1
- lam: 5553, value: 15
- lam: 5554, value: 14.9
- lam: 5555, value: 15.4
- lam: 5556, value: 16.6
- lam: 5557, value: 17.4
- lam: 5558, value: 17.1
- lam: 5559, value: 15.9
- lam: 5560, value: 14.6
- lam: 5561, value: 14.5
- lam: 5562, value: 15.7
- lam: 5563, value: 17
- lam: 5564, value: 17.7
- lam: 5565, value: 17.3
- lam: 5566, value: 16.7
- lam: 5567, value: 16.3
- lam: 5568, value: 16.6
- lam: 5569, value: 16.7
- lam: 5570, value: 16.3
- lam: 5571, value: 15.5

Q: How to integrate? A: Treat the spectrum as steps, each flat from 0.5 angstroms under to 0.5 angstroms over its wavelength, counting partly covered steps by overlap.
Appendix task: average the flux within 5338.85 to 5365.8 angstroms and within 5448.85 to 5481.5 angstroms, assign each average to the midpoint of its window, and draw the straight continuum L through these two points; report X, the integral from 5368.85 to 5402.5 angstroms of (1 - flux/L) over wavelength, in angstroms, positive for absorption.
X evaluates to 1.8 angstroms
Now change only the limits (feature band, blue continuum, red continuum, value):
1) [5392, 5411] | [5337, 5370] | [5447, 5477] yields 1.00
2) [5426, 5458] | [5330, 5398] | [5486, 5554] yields 0.90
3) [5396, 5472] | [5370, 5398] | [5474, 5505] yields 0.12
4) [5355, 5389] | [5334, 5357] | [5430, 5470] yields 1.22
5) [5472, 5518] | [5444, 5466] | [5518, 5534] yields 0.20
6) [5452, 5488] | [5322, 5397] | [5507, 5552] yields 0.13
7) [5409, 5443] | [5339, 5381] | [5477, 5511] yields 0.97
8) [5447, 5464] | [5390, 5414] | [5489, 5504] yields 0.05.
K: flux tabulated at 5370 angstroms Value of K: 17.6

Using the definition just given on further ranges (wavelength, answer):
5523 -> 16.6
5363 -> 17.8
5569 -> 16.7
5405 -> 16.4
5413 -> 16.9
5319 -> 20.4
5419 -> 19.9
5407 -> 16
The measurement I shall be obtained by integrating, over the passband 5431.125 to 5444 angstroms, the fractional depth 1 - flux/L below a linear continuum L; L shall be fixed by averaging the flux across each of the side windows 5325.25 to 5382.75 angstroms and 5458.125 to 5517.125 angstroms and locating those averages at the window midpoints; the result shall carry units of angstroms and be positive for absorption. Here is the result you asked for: 0.6 angstroms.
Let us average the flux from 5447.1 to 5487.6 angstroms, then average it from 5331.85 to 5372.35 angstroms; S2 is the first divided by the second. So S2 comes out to 0.9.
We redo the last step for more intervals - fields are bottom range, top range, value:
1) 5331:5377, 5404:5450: 0.94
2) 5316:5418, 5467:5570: 0.93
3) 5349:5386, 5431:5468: 0.95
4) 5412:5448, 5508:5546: 0.97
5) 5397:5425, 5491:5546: 0.98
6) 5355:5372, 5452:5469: 0.95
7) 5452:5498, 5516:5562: 0.94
